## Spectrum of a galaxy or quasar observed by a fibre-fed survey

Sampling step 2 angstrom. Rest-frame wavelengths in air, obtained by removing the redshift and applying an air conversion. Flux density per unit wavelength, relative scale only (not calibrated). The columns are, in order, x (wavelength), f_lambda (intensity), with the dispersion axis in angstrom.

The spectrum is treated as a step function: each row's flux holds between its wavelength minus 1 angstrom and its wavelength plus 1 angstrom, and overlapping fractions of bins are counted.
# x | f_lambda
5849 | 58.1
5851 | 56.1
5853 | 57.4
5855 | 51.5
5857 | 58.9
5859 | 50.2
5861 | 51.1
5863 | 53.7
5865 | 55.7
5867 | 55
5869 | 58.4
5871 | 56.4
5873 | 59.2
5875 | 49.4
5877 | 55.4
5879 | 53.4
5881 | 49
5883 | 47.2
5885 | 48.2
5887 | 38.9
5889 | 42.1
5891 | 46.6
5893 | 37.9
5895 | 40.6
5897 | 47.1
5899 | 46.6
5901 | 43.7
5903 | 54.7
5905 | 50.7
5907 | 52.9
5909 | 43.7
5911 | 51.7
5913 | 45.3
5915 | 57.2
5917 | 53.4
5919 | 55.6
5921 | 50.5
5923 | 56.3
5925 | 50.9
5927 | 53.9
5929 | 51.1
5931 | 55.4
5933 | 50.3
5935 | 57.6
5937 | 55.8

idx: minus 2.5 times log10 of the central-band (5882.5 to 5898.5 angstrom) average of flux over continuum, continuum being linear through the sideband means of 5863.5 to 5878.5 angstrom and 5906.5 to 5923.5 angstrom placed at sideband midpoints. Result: 0.23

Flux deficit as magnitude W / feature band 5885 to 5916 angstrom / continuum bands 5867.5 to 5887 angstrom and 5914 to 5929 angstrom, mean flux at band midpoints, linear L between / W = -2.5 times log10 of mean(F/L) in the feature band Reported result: 0.14 mag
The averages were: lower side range 52.3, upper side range 53.8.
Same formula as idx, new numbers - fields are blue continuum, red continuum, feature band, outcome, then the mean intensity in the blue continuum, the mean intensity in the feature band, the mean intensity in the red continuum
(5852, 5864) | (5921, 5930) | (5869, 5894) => 0.09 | 53.8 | 49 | 52.8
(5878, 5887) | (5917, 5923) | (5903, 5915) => 0.04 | 48.3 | 50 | 53.6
